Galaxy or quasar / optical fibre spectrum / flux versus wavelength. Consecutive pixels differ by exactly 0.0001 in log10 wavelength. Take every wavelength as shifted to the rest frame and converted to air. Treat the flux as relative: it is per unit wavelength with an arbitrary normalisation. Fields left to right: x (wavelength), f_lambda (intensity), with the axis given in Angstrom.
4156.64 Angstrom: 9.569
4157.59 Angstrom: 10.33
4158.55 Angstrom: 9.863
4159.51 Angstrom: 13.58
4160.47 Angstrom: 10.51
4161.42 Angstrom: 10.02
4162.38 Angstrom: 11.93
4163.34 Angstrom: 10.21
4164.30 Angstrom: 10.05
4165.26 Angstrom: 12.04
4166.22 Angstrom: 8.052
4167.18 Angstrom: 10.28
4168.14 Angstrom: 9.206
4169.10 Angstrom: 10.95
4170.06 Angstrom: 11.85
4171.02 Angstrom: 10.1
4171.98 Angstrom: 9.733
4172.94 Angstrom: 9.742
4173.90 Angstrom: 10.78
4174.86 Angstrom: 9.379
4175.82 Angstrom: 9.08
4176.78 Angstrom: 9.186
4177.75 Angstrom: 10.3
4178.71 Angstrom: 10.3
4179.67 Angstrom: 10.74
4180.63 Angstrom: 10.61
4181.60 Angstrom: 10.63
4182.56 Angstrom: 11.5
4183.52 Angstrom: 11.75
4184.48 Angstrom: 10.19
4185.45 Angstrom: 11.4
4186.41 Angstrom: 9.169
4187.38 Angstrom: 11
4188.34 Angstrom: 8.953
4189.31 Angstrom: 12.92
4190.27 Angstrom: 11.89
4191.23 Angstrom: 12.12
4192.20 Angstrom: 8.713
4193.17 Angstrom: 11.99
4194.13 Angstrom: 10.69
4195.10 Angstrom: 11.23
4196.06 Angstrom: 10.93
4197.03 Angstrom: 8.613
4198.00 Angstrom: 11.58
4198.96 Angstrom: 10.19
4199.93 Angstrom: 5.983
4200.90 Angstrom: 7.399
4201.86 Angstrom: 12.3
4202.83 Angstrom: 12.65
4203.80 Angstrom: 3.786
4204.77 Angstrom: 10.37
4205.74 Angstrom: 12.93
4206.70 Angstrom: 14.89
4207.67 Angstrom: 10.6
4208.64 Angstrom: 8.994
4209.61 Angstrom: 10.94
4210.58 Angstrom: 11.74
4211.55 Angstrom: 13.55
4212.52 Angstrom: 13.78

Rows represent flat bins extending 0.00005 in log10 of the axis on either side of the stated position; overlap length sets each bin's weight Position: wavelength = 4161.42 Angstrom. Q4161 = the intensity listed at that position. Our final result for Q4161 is 10.02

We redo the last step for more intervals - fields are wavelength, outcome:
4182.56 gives 11.5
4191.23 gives 12.12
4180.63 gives 10.61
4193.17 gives 11.99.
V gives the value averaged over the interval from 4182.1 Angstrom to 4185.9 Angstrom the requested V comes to 11.2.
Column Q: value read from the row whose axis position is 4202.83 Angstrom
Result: 12.65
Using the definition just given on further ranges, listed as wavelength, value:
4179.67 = 10.74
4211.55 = 13.55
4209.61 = 10.94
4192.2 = 8.713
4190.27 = 11.89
